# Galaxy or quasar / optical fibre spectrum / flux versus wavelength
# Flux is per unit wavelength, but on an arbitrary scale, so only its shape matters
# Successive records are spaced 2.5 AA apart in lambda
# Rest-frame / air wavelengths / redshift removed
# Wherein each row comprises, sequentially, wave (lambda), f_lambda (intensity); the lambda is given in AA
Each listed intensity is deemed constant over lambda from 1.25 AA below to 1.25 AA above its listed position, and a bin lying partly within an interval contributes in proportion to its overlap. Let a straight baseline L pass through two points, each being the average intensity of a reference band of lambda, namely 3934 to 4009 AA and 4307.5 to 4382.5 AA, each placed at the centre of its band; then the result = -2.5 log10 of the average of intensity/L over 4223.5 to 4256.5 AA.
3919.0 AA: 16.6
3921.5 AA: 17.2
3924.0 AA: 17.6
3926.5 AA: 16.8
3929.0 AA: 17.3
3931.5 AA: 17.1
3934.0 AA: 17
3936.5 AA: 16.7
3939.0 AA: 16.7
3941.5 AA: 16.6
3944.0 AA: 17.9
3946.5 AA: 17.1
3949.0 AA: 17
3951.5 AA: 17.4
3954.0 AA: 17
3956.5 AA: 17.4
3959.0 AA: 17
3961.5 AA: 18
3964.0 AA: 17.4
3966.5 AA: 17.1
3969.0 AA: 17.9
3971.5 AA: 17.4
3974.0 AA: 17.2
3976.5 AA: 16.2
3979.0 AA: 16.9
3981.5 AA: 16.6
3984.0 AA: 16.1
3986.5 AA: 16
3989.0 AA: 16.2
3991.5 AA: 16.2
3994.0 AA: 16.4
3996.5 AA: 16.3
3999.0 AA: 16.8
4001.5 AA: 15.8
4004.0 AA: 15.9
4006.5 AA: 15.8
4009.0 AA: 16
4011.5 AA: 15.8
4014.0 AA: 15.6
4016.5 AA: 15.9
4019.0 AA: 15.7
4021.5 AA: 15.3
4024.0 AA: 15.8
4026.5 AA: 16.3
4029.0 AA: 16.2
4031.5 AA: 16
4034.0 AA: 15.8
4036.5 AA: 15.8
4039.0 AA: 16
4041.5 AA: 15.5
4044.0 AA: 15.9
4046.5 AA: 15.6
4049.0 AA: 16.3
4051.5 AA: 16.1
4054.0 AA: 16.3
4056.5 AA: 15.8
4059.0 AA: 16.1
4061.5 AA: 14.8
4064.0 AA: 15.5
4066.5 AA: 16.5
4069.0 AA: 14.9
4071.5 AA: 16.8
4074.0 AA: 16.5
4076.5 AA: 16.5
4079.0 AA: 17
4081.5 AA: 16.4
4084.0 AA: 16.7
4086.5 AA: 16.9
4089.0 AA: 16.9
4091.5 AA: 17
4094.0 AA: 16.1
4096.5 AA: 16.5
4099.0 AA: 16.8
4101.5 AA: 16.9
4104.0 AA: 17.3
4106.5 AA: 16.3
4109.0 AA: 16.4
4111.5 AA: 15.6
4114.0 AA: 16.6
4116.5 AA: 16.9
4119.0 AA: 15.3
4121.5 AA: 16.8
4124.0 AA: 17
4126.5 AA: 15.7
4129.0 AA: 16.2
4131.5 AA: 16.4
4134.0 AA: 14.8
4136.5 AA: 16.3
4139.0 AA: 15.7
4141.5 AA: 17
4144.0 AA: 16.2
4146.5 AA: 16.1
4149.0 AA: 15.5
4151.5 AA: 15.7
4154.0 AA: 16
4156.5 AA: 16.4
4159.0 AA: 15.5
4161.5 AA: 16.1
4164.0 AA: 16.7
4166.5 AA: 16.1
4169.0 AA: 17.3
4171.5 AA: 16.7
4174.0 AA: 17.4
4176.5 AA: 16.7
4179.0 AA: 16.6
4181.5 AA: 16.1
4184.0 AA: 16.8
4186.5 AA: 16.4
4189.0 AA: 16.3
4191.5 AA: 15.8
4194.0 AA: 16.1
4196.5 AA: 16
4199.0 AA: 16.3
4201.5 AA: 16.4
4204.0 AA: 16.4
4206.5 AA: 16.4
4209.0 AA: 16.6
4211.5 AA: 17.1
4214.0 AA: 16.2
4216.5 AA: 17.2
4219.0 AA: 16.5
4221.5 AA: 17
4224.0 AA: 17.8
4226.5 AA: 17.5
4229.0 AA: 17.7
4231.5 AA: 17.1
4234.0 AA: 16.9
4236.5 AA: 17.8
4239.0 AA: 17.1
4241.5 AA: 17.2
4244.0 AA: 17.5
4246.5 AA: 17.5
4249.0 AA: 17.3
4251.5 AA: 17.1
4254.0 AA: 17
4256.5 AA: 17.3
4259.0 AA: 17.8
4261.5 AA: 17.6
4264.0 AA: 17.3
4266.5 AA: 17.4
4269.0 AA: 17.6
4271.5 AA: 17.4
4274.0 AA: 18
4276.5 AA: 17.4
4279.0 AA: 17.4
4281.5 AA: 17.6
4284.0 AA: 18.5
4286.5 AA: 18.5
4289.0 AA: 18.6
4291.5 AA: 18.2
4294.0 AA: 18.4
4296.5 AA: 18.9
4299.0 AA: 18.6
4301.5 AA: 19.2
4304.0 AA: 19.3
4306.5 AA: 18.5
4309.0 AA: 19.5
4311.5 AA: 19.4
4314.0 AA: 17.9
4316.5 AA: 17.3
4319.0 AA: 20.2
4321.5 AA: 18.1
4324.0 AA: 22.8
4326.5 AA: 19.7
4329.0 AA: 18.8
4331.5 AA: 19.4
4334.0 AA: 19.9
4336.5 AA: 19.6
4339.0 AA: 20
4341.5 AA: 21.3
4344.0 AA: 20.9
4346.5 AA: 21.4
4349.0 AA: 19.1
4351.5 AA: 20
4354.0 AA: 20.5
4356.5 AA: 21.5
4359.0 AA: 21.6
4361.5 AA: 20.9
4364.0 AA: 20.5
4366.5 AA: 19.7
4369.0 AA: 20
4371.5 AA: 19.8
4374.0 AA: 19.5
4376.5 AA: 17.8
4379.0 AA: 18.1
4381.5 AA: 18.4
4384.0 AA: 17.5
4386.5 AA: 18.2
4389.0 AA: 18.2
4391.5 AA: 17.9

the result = 0.096 mag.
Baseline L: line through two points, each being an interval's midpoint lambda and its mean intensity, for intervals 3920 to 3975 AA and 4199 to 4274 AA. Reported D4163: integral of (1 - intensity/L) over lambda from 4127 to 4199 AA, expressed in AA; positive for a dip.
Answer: 3.91 AA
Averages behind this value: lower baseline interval 17.2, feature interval 16.2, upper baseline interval 17.2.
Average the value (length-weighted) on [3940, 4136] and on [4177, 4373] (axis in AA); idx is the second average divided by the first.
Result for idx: 1.11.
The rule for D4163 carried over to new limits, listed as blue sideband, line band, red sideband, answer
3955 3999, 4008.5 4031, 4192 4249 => 1.35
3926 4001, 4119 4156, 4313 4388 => 4.23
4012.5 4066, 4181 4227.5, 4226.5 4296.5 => 1.59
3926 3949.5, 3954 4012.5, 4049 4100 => 0.53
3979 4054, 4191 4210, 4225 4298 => 1.07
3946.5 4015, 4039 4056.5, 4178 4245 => 0.78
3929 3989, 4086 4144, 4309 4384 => 5.50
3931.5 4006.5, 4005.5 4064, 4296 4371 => 5.14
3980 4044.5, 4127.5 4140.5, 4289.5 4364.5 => 1.14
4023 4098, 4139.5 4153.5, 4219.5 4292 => 0.58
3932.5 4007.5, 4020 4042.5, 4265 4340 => 1.71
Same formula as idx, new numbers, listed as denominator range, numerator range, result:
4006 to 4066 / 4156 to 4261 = 1.06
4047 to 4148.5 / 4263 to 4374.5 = 1.18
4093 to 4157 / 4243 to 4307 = 1.10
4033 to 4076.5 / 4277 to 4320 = 1.17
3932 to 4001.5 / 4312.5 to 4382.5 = 1.17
